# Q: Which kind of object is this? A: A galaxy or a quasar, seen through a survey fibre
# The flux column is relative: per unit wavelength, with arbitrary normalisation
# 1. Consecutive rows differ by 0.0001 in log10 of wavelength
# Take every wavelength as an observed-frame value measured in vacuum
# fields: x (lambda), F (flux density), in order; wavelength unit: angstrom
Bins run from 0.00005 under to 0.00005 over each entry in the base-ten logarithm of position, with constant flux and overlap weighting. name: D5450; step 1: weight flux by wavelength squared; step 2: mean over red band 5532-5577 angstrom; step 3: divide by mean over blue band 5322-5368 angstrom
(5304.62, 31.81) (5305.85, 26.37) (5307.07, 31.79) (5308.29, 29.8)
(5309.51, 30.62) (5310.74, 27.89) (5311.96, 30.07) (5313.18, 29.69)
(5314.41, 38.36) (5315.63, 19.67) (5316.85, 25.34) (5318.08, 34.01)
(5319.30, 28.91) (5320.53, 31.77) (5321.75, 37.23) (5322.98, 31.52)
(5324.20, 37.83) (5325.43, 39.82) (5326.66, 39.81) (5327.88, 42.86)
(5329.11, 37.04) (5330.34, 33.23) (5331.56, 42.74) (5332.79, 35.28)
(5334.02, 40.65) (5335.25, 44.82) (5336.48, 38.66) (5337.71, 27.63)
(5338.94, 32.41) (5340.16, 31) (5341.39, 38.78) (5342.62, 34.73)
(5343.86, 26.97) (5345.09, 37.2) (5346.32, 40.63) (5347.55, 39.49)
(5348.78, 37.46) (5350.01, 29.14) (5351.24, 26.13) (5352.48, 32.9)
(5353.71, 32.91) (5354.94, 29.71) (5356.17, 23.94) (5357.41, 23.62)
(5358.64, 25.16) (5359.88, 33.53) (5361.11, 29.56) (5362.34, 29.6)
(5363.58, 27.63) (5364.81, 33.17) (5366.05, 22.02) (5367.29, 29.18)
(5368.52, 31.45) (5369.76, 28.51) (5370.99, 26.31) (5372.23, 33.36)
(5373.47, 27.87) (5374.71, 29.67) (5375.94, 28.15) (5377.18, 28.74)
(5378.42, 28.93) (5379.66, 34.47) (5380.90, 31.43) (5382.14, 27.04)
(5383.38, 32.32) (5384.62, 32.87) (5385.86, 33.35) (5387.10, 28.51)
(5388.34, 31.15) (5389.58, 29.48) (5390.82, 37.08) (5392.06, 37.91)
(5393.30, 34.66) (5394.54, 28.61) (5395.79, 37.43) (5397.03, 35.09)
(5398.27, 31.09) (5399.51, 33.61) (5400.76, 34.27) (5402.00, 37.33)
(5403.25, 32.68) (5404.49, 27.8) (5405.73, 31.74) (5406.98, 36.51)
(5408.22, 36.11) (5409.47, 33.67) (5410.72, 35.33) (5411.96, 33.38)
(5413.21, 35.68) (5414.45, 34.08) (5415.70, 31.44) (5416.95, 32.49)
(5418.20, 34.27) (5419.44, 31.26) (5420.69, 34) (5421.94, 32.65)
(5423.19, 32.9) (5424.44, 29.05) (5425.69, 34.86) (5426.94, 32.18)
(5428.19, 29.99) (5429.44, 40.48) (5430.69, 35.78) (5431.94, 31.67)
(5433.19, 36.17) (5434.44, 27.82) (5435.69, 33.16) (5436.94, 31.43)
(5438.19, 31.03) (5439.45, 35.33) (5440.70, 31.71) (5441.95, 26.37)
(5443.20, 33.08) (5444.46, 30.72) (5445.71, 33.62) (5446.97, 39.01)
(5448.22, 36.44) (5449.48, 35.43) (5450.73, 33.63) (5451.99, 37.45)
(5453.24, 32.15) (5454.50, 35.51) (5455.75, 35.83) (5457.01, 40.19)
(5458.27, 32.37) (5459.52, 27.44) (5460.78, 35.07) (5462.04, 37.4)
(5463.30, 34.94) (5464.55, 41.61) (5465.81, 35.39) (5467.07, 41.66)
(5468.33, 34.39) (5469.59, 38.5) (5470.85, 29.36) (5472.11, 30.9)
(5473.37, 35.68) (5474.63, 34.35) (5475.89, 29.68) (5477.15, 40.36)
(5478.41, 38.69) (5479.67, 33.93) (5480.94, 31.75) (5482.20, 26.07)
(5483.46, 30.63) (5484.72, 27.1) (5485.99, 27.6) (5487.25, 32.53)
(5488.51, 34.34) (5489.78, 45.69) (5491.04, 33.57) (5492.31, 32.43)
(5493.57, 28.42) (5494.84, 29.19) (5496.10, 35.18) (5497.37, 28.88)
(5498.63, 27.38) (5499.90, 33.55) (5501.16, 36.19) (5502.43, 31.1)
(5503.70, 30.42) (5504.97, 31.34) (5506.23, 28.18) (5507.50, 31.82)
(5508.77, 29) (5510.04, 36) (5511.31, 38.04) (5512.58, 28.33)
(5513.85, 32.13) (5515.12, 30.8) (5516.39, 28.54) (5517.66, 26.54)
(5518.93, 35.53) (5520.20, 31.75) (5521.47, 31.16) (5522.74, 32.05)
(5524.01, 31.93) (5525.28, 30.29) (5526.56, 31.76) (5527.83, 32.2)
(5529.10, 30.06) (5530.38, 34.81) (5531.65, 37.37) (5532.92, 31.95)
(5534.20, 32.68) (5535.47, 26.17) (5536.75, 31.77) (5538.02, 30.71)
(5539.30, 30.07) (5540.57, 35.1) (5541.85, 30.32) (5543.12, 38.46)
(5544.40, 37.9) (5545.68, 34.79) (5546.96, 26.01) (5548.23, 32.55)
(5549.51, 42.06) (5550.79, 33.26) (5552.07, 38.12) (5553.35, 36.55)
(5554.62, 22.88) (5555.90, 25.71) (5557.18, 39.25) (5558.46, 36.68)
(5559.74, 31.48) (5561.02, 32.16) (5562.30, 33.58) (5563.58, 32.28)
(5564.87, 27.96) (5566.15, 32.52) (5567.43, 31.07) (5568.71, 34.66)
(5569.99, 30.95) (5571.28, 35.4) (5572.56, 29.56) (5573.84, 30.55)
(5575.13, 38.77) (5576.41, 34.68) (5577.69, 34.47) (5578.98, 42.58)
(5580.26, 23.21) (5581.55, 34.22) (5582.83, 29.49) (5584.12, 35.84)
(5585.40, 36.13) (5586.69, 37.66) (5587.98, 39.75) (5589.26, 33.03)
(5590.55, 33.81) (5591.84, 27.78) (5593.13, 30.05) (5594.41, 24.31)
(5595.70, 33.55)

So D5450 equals 1.06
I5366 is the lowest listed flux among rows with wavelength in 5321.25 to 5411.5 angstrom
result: 22.02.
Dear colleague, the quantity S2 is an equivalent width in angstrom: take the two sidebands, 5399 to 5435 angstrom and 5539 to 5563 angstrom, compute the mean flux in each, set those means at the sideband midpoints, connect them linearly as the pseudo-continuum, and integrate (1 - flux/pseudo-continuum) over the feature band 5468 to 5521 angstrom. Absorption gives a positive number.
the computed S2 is 1.97 angstrom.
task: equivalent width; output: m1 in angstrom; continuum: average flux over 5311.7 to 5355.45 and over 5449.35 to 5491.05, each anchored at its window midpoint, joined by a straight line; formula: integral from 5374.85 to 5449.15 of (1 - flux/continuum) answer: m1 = 3.37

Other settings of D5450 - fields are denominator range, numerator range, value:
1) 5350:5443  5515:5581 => 1.09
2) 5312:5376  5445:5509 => 1.09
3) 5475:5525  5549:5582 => 1.06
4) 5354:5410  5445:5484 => 1.16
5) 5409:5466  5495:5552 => 0.98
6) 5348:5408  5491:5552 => 1.09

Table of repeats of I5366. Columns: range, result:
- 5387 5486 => 26.07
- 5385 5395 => 28.51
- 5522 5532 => 30.06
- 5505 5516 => 28.18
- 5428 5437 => 27.82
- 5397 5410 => 27.8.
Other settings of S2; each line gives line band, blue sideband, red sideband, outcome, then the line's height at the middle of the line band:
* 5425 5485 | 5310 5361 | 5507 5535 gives -2.7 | 32.5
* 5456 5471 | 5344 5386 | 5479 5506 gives -2.1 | 31.4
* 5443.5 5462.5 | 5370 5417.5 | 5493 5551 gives -1.5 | 32.2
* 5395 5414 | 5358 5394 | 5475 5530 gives -2.0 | 30.8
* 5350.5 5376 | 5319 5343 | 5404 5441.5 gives 4.7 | 35.3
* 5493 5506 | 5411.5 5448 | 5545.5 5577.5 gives 0.7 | 33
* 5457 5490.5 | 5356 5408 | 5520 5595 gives -2.4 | 31.9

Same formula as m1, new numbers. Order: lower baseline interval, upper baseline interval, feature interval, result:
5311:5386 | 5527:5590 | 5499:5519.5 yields 0.8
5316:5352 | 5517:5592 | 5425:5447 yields 0.8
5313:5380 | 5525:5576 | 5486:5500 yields 0.0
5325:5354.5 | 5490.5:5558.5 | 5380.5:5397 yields 1.1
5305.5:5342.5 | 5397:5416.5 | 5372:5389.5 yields 1.7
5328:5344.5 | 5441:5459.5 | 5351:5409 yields 6.9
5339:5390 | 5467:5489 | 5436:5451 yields -0.4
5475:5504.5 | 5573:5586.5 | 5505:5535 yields 1.0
